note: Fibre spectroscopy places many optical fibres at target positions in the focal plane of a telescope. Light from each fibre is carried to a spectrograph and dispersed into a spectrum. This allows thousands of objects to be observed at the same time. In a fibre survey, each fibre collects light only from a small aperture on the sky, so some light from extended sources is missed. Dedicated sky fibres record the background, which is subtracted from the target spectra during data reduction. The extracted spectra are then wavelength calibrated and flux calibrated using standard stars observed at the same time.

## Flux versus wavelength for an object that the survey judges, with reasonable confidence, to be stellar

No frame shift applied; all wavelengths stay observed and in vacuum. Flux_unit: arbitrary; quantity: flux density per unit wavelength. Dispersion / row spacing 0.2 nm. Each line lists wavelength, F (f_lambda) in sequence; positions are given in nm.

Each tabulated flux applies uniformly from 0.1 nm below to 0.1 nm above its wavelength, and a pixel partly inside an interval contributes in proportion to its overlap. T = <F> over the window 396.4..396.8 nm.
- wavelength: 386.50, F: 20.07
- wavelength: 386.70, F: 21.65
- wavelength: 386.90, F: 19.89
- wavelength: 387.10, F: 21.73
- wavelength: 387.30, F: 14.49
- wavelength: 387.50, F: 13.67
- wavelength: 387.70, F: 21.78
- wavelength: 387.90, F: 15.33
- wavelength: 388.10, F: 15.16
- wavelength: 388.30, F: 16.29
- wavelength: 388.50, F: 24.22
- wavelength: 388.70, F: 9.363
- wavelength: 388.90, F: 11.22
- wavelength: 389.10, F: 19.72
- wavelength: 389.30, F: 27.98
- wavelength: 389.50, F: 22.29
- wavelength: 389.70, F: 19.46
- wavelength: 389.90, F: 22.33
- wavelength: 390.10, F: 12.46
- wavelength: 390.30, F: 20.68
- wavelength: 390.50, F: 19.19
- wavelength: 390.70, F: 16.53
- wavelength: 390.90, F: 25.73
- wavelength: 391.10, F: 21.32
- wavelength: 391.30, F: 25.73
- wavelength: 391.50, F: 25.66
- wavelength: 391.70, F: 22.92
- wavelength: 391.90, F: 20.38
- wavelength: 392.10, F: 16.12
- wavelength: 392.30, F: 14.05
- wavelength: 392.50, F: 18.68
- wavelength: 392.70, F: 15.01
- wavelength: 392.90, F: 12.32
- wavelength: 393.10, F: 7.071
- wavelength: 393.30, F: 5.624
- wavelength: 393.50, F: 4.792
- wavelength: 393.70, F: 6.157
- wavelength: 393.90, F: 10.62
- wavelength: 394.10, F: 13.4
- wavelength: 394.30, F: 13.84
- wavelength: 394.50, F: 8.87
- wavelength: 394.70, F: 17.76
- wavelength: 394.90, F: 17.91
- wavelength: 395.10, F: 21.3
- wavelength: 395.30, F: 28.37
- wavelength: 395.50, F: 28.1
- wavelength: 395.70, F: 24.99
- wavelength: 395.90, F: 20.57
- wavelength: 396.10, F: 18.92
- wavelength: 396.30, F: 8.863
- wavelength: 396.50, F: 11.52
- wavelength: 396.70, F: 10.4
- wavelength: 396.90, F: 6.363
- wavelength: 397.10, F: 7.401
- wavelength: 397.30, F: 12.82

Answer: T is 11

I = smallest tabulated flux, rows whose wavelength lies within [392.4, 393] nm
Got 12.32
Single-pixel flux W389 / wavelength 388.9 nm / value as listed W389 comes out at 11.22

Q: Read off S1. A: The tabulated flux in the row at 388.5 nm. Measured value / 24.22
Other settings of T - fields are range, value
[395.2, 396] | 25.5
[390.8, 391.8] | 24.3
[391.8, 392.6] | 17.3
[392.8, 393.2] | 9.7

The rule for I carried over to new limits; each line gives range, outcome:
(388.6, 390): 9.363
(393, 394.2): 4.792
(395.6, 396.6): 8.863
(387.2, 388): 13.67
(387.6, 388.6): 15.16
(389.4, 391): 12.46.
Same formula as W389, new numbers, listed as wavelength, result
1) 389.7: 19.46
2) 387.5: 13.67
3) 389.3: 27.98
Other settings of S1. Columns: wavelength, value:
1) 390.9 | 25.73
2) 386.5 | 20.07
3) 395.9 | 20.57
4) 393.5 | 4.792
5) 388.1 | 15.16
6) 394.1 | 13.4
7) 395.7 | 24.99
